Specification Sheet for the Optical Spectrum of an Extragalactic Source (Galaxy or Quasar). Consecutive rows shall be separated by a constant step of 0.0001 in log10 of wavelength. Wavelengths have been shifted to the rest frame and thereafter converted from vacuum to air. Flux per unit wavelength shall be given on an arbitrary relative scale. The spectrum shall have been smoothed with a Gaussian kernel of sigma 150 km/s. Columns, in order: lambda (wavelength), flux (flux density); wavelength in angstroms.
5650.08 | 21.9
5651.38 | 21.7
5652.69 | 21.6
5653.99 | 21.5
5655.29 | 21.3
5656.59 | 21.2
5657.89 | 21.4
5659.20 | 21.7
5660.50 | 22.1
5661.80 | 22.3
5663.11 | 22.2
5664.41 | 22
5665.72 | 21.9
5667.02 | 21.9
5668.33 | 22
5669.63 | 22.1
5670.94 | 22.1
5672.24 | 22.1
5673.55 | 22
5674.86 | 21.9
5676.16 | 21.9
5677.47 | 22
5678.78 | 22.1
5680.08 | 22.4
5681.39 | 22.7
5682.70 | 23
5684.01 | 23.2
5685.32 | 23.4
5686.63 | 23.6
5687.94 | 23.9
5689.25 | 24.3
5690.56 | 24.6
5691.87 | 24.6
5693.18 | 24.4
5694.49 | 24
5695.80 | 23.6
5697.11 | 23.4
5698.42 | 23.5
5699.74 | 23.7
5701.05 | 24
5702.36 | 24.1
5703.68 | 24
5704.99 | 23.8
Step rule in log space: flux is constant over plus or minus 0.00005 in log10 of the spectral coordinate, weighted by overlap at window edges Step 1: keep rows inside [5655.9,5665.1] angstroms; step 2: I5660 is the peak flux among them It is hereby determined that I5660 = 22.3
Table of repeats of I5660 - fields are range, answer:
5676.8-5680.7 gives 22.4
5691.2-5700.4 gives 24.6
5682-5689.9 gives 24.3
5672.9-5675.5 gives 22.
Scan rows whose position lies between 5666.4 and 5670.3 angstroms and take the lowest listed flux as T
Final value 21.9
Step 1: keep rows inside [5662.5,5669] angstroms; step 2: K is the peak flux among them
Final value 22.2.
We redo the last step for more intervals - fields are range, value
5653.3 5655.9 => 21.5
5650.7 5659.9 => 21.7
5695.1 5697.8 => 23.6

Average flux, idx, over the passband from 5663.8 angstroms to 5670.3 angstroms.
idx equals 22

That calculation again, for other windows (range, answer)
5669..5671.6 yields 22.1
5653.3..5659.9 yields 21.4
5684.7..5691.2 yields 24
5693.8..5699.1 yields 23.6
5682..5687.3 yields 23.3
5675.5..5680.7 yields 22.1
